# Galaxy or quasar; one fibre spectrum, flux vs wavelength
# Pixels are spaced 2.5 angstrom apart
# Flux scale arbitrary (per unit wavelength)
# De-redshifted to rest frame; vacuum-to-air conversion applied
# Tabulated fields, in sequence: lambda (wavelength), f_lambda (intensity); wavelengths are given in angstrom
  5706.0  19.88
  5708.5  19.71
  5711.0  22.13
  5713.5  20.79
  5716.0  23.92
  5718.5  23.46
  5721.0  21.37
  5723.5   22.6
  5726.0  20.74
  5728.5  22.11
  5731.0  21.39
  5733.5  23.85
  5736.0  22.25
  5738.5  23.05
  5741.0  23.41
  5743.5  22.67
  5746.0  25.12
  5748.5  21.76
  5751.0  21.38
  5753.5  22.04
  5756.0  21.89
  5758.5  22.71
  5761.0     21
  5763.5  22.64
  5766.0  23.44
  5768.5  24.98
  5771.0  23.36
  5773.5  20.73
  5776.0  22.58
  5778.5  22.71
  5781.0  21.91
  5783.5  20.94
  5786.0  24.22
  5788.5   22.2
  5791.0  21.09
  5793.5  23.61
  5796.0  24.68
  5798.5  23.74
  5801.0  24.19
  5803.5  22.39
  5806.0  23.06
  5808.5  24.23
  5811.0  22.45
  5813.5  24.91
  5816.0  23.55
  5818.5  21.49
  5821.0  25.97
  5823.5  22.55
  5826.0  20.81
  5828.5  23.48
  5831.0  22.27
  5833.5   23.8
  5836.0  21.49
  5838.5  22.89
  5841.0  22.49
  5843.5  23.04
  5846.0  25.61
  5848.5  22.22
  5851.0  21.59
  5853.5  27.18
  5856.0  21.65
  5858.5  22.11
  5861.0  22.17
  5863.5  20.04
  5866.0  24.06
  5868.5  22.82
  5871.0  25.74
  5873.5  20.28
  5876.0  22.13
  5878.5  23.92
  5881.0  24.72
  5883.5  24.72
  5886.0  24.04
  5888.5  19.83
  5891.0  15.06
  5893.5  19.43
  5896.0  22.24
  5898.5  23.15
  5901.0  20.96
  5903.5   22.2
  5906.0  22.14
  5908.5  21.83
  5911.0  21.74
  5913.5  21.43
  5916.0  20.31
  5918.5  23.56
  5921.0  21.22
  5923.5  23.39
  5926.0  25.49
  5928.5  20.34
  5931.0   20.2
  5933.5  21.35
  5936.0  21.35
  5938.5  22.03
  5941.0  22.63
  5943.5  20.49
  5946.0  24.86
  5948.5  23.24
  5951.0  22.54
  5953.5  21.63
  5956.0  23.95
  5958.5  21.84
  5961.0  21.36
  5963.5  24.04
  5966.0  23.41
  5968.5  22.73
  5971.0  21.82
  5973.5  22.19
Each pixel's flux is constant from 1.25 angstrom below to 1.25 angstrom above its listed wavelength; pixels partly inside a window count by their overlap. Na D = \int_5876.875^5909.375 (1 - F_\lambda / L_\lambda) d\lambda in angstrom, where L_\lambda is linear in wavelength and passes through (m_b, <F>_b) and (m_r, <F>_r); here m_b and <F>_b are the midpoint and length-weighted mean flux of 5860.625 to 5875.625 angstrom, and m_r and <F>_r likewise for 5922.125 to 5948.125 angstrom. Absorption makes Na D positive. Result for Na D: 0.8 angstrom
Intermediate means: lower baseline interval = 22.5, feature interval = 21.9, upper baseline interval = 22.2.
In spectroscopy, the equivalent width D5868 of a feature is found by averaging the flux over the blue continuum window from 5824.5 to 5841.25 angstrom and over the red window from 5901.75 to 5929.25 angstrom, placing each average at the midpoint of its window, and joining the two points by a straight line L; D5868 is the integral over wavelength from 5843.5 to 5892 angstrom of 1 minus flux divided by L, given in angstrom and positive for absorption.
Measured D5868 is -0.7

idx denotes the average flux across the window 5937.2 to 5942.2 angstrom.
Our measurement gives 22.3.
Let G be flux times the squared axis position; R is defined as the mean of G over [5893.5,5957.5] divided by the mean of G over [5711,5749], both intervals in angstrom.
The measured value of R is 1.05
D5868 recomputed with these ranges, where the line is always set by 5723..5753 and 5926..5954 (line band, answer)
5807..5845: -1.3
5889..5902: 1.2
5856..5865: 0.3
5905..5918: 0.3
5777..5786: 0.1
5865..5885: -1.2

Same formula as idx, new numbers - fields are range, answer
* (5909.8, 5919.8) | 21.8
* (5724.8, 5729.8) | 21.4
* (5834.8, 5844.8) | 22.5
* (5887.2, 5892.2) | 17.5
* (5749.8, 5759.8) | 22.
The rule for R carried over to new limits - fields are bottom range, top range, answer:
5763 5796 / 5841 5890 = 1.04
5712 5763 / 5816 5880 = 1.06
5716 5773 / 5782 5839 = 1.04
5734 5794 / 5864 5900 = 1.03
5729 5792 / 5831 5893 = 1.04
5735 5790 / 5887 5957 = 1.02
